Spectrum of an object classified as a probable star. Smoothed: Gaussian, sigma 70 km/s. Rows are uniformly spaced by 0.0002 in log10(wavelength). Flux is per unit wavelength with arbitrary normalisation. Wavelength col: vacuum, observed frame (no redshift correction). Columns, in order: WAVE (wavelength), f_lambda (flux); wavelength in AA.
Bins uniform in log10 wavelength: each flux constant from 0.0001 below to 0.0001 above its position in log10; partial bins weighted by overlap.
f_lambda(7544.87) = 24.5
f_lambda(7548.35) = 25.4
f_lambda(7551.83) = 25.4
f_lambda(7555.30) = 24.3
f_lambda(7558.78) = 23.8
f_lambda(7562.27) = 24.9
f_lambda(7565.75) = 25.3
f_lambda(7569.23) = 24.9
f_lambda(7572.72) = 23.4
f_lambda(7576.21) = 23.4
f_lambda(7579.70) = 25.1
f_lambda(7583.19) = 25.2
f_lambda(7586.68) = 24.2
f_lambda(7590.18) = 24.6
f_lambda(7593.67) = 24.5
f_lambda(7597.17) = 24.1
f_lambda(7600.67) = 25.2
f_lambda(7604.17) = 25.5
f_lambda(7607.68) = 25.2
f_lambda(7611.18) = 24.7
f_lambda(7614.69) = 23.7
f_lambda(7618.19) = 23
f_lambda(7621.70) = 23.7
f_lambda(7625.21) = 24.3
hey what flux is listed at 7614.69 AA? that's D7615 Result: 23.7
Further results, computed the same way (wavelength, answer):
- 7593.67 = 24.5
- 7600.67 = 25.2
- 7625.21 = 24.3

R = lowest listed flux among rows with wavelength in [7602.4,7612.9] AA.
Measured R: 24.7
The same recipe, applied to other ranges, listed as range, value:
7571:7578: 23.4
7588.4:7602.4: 24.1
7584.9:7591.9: 24.2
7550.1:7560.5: 23.8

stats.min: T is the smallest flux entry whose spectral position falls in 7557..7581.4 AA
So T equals 23.4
